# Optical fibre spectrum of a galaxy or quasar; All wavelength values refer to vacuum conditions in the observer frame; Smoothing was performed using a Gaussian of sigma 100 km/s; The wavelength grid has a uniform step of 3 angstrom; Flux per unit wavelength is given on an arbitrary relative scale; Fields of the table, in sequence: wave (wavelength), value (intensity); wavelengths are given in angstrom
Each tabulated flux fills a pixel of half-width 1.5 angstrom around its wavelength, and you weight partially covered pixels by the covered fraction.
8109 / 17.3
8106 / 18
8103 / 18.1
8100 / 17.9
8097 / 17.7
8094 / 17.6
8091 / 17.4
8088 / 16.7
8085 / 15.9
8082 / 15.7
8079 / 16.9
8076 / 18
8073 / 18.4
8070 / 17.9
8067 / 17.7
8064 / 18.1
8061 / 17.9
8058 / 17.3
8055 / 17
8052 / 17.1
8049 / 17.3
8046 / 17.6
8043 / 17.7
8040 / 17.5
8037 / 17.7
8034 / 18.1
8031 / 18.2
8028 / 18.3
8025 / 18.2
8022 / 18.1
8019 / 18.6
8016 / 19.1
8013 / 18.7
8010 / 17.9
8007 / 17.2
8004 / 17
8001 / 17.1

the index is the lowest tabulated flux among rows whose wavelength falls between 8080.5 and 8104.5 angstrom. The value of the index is 15.7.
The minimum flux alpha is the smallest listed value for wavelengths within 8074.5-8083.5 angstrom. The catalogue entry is 15.7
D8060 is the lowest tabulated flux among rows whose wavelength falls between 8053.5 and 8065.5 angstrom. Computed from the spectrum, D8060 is 17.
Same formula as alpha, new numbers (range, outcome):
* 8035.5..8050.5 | 17.3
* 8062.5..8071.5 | 17.7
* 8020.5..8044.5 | 17.5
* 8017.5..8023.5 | 18.1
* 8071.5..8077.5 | 18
